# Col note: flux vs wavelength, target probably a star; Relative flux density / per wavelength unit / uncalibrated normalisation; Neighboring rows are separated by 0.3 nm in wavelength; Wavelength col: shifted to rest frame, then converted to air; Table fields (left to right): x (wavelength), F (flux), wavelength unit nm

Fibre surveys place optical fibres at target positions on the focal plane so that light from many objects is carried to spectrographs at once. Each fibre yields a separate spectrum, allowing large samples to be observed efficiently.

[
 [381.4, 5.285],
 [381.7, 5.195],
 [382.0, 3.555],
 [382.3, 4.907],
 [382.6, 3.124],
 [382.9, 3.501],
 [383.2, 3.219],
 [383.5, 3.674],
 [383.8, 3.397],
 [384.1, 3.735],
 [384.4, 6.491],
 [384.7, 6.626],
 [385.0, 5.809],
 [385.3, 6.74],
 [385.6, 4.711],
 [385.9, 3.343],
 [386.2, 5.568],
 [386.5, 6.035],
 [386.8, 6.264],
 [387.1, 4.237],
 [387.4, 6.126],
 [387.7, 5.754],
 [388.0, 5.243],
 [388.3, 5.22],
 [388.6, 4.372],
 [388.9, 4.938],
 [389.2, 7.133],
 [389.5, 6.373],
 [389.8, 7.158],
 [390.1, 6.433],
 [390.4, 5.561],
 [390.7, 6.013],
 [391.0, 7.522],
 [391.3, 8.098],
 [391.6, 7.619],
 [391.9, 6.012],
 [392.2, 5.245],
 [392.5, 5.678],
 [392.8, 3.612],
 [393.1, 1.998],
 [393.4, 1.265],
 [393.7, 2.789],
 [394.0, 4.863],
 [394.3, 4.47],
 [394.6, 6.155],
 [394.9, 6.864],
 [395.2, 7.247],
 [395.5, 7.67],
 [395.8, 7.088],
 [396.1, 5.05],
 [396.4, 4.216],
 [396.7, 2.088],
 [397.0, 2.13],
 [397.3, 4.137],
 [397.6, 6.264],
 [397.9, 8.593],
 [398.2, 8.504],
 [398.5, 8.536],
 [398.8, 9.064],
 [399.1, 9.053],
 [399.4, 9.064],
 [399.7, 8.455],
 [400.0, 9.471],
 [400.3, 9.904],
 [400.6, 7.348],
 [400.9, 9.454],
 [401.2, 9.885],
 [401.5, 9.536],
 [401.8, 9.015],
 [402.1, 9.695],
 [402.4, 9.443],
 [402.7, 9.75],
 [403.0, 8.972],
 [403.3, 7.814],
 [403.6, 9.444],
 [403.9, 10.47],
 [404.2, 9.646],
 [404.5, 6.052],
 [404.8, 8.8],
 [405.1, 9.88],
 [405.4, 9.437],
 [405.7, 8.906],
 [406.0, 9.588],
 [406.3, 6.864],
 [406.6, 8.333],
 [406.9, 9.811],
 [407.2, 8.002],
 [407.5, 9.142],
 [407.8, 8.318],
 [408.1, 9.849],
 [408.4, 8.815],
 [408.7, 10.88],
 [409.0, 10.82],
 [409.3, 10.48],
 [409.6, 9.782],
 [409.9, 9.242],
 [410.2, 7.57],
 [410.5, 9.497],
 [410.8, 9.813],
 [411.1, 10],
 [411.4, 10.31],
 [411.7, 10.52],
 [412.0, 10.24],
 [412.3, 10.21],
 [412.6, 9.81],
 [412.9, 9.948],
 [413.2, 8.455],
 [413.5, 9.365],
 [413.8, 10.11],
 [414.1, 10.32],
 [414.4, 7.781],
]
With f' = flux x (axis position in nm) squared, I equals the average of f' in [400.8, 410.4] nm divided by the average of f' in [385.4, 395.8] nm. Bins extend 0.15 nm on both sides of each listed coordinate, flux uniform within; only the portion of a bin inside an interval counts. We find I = 1.78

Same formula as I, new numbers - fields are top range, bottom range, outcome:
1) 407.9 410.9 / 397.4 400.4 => 1.18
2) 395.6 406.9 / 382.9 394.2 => 1.66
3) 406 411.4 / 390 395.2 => 1.88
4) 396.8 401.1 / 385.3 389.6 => 1.53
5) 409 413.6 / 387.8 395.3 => 1.95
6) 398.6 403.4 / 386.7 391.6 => 1.59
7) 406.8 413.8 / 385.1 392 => 1.81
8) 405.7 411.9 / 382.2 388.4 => 2.14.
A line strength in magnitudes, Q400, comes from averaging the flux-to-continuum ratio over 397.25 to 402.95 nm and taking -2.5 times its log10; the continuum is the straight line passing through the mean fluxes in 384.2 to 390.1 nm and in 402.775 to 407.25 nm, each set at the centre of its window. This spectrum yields -0.103 mag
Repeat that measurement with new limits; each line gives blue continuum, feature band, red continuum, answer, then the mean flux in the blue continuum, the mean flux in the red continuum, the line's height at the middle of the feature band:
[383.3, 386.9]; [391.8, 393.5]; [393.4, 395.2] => 0.24 mag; 5.16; 4.9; 4.95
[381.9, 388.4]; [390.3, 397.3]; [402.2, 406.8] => 0.27 mag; 4.88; 8.91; 6.68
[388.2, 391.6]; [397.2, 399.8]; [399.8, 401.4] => 0.08 mag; 6.33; 9.2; 8.64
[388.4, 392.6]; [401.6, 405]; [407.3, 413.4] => -0.07 mag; 6.29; 9.67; 8.47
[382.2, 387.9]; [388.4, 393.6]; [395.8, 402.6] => 0.09 mag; 4.91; 7.68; 6.08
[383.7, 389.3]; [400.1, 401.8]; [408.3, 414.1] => -0.16 mag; 5.36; 9.8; 7.96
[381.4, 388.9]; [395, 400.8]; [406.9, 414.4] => 0.03 mag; 4.88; 9.61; 7.25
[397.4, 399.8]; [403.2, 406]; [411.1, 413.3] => 0.01 mag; 8.35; 9.97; 9.06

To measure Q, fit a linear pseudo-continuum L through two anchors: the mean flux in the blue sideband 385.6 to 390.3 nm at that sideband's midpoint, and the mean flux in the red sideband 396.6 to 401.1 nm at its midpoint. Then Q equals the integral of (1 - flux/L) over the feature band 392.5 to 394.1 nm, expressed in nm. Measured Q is 0.84 nm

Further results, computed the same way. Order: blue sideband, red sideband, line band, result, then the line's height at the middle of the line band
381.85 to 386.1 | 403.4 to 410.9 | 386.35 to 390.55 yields -0.291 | 5.4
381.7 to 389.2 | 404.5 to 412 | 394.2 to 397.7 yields 0.821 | 6.94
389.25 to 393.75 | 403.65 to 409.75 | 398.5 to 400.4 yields -0.422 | 7.44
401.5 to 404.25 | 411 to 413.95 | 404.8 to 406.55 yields 0.115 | 9.52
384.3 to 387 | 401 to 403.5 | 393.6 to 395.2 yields 0.483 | 7.58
